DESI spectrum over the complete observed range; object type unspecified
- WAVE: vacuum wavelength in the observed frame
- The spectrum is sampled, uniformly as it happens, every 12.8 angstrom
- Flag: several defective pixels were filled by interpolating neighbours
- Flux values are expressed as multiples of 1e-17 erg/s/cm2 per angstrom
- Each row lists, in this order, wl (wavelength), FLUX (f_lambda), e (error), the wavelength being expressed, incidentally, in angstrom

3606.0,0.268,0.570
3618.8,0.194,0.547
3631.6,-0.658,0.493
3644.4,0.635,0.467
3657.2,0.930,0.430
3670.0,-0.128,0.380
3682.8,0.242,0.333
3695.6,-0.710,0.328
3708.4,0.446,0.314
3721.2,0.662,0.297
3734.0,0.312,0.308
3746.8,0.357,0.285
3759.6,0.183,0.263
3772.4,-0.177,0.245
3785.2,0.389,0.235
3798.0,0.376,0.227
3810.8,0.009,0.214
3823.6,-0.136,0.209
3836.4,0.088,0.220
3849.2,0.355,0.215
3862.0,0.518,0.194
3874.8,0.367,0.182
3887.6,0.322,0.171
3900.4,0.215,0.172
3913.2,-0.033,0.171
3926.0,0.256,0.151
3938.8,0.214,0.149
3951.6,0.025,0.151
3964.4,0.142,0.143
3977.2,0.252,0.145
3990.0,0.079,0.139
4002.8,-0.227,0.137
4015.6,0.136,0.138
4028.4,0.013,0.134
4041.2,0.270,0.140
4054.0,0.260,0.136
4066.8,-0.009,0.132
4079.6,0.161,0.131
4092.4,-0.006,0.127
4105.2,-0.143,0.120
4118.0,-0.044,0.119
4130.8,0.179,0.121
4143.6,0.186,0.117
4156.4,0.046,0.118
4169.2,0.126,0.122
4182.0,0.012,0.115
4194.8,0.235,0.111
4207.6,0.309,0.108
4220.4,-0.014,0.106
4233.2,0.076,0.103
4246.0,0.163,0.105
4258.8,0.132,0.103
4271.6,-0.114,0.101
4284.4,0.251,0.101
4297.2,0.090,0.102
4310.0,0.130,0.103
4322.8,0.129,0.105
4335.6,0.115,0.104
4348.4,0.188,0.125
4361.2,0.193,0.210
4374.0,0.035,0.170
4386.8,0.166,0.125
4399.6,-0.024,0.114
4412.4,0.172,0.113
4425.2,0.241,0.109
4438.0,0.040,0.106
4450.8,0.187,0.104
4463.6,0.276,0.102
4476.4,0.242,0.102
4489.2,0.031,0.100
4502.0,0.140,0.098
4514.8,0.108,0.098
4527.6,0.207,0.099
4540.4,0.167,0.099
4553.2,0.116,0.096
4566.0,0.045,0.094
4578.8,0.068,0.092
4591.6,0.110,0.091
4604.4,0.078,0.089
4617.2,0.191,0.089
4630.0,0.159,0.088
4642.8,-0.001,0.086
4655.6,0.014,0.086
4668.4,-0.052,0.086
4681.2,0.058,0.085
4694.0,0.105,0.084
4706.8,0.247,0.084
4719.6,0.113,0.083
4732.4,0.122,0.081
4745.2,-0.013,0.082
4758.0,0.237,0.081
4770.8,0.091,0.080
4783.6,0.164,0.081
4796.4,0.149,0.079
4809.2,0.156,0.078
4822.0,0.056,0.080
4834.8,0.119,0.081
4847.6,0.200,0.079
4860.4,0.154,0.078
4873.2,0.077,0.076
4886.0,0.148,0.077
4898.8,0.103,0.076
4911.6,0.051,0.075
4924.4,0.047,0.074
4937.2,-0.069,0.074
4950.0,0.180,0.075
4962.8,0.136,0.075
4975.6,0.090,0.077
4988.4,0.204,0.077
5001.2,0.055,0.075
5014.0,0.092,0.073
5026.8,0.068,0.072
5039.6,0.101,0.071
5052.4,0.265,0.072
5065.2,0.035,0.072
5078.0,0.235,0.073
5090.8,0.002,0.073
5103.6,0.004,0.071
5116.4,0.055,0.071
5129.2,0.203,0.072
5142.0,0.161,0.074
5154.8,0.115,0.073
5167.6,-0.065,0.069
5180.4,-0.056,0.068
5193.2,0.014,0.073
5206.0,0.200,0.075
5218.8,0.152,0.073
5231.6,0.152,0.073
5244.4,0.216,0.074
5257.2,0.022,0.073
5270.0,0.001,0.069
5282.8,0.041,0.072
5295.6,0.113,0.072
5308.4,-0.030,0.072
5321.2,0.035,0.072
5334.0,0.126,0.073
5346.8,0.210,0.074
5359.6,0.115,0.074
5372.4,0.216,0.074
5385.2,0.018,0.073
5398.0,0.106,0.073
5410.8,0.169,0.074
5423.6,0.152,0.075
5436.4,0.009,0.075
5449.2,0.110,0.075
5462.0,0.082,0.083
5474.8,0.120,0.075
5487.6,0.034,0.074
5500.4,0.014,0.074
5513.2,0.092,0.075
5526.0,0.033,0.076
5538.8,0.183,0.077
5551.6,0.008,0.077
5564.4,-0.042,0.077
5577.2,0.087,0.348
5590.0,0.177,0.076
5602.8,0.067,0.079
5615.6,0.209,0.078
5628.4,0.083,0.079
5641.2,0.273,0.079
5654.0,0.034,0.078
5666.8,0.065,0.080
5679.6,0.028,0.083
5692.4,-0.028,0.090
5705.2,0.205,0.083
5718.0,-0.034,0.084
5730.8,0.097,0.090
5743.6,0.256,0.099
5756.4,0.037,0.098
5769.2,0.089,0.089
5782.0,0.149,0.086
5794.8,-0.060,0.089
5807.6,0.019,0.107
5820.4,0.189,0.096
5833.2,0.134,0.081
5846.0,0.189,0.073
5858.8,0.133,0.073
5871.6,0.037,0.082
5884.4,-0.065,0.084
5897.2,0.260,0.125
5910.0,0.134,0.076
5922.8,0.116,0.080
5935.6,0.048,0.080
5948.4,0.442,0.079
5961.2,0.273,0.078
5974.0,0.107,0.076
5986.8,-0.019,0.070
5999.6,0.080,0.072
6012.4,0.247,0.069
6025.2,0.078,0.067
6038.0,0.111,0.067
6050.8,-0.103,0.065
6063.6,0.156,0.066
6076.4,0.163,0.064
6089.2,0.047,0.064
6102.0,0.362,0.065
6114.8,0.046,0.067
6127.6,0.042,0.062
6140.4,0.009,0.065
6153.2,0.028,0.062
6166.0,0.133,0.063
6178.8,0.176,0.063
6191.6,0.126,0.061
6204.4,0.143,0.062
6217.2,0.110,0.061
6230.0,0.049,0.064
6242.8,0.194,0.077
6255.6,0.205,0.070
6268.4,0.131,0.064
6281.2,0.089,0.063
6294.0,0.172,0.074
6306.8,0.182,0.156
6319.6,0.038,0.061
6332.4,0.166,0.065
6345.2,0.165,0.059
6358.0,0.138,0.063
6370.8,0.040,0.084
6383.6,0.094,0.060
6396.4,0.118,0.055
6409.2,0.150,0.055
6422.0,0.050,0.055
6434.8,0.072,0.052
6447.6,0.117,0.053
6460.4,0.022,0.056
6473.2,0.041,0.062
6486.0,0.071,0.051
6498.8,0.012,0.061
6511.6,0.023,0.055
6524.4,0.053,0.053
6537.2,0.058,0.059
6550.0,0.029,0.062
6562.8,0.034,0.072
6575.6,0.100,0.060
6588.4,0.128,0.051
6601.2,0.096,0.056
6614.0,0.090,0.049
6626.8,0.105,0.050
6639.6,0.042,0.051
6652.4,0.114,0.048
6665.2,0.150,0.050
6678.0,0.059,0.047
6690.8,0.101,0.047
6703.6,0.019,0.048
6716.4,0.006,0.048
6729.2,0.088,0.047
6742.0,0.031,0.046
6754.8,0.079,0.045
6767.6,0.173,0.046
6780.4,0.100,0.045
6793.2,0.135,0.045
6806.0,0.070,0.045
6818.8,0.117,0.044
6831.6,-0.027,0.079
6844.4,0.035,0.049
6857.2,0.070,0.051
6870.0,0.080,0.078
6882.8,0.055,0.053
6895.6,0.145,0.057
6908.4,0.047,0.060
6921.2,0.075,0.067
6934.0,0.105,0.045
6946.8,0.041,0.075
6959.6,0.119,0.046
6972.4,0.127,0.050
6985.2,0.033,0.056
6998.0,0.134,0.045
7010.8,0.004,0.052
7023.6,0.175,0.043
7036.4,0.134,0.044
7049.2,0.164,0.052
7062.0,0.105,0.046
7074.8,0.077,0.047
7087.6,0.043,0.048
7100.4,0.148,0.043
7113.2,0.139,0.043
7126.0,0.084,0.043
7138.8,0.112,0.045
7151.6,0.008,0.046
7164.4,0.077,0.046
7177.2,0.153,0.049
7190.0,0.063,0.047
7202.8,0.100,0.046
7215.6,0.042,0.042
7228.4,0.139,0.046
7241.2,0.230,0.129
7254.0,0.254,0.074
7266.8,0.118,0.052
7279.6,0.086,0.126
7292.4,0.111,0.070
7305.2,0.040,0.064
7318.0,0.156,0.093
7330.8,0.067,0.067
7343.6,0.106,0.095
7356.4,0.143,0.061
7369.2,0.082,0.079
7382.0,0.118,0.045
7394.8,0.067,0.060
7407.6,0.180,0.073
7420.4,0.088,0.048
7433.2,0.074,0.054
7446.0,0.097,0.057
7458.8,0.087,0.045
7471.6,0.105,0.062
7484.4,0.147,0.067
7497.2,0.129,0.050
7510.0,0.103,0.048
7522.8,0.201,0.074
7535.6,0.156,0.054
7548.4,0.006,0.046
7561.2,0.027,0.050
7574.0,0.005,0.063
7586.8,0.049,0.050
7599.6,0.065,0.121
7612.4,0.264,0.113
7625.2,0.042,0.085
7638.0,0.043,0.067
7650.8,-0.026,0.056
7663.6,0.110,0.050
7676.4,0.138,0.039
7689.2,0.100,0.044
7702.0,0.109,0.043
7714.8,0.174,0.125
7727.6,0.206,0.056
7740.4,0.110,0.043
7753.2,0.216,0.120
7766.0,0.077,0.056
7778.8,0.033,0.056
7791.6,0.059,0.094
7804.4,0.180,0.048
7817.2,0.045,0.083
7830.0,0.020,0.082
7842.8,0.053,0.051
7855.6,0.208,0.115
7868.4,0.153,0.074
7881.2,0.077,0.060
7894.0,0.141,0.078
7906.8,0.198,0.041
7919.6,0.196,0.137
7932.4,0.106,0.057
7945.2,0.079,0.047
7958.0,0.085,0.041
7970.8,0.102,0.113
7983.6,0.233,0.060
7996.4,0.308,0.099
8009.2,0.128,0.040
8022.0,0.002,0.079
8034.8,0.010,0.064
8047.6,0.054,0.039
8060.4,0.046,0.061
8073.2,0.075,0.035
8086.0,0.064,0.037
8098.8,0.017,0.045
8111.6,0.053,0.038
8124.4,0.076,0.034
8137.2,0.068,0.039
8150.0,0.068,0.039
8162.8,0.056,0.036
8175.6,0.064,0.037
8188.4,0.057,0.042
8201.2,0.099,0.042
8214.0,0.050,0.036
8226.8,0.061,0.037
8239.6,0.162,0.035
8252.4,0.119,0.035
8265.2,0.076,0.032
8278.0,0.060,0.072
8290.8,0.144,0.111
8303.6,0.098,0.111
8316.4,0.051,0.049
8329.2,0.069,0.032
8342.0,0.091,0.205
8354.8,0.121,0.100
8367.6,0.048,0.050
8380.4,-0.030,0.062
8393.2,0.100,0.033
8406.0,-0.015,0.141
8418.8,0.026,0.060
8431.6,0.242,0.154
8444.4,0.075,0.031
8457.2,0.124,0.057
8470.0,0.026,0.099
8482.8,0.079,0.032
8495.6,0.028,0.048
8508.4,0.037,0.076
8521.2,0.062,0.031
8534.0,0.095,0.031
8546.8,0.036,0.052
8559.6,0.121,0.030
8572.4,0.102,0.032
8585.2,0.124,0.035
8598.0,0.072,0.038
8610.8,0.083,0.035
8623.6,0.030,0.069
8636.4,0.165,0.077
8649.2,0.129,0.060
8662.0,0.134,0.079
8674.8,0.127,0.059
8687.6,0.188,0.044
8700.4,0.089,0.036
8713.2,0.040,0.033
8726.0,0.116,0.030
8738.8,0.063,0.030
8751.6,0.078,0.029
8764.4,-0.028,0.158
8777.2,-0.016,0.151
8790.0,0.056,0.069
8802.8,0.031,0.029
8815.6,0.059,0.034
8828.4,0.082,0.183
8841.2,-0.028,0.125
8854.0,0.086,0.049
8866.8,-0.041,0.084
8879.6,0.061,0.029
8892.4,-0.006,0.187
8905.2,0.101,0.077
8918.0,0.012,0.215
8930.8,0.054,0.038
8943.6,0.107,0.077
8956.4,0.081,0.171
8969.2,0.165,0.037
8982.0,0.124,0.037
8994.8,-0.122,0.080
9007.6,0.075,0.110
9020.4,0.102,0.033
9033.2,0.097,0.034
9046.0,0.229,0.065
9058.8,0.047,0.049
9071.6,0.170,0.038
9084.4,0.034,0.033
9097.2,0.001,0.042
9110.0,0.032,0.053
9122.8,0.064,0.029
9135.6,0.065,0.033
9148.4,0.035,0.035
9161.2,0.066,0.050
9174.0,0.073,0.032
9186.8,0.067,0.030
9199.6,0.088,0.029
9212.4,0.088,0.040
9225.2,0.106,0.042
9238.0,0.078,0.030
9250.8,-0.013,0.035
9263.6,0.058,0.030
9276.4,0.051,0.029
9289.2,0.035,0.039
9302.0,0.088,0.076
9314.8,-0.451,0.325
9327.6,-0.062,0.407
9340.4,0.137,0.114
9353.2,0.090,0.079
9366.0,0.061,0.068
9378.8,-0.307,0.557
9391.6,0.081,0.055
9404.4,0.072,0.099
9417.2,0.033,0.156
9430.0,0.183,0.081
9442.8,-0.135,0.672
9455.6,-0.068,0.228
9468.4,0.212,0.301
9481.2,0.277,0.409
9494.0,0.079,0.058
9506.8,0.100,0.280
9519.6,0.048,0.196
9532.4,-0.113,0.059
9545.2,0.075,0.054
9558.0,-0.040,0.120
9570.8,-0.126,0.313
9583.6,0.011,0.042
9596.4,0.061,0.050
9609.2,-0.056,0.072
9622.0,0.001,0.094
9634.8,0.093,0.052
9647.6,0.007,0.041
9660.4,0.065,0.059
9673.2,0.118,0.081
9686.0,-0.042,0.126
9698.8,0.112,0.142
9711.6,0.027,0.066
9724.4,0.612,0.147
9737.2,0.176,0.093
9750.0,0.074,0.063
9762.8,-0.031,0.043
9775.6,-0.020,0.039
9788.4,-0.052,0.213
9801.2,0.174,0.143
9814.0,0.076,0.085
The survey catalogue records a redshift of 0.60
